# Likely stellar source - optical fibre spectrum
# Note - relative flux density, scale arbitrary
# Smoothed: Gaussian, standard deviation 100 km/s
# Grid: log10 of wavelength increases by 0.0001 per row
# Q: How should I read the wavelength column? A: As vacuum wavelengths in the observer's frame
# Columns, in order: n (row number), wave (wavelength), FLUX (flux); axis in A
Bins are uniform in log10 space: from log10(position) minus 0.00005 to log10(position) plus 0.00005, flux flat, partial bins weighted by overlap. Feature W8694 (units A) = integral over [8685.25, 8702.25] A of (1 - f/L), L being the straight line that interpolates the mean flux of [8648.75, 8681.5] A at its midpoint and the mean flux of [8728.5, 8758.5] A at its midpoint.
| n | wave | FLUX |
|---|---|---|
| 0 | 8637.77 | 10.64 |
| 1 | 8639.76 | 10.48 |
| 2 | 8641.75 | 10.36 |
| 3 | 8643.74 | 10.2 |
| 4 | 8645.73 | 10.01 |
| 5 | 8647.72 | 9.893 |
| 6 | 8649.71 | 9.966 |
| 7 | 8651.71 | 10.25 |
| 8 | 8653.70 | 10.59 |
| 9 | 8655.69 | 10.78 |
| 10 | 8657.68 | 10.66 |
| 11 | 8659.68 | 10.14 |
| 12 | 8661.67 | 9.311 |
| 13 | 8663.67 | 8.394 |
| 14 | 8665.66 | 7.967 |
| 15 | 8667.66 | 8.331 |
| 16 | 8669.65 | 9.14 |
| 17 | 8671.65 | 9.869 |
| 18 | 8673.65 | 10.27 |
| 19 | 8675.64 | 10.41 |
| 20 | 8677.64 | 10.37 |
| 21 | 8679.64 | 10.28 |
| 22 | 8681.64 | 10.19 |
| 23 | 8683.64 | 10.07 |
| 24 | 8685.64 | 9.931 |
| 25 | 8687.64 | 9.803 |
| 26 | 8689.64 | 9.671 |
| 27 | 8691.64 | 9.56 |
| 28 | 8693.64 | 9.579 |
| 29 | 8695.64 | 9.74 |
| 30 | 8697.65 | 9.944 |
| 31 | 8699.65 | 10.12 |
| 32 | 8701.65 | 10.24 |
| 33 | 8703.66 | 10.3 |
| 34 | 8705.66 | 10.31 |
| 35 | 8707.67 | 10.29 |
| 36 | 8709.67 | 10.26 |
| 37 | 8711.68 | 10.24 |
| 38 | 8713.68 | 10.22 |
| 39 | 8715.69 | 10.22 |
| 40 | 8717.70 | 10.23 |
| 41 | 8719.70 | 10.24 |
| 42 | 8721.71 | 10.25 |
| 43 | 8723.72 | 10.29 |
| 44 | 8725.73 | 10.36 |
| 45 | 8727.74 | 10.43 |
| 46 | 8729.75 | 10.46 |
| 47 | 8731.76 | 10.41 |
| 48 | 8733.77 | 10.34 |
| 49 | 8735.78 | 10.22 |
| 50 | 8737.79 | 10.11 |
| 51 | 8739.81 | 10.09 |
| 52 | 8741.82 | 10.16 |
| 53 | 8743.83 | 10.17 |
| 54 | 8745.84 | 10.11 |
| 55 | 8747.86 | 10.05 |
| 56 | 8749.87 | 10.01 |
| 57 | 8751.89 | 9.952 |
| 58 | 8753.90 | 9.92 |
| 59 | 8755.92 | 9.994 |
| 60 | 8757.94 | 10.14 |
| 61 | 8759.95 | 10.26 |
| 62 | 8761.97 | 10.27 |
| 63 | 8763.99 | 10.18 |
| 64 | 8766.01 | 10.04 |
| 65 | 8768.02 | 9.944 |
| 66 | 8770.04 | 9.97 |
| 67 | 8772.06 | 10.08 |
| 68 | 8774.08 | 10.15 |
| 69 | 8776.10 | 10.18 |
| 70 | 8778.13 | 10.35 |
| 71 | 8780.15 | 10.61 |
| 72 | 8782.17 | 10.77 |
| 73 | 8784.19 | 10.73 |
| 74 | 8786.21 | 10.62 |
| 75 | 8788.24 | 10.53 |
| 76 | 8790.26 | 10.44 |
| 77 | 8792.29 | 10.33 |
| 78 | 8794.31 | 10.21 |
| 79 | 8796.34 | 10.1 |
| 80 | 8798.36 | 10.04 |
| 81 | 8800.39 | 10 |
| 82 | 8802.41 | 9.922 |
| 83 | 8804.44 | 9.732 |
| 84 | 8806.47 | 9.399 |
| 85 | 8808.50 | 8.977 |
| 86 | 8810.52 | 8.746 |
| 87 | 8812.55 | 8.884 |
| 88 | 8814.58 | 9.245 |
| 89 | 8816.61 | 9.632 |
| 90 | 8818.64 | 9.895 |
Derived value 0.2 A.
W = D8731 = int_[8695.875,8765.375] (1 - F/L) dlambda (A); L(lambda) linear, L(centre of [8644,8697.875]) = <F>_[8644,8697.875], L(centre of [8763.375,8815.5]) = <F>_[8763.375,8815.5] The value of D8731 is -2.0 A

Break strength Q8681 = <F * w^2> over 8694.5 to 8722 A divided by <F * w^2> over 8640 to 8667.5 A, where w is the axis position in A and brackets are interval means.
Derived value 1.0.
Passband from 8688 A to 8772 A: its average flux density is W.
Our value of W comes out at 10.1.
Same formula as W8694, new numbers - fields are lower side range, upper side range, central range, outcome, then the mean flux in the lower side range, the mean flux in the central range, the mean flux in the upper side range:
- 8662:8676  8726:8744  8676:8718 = -2.0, 9.15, 10.1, 10.3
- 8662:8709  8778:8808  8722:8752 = -0.7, 9.77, 10.2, 10.2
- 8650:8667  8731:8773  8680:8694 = 0.0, 9.74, 9.86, 10.1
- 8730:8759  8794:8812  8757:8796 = -1.7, 10.1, 10.3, 9.64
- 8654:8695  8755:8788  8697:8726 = -0.8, 9.75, 10.2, 10.3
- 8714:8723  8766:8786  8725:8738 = -0.1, 10.2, 10.3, 10.3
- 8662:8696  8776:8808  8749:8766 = -0.1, 9.61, 10.1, 10.2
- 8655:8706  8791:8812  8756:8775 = -0.7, 9.81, 10.1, 9.74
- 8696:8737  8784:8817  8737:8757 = 0.1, 10.3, 10.1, 9.84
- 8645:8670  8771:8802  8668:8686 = -0.4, 9.66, 10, 10.3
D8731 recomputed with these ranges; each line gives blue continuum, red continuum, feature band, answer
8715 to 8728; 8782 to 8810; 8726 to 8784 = -0.04 A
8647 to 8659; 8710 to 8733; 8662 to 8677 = 1.61 A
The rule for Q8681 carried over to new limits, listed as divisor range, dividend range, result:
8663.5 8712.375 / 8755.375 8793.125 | 1.07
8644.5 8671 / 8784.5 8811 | 1.07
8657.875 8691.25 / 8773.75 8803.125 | 1.10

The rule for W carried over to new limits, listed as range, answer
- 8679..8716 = 10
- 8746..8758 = 10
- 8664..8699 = 9.69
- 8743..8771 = 10.1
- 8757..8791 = 10.3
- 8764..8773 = 10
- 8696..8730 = 10.2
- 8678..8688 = 10.1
